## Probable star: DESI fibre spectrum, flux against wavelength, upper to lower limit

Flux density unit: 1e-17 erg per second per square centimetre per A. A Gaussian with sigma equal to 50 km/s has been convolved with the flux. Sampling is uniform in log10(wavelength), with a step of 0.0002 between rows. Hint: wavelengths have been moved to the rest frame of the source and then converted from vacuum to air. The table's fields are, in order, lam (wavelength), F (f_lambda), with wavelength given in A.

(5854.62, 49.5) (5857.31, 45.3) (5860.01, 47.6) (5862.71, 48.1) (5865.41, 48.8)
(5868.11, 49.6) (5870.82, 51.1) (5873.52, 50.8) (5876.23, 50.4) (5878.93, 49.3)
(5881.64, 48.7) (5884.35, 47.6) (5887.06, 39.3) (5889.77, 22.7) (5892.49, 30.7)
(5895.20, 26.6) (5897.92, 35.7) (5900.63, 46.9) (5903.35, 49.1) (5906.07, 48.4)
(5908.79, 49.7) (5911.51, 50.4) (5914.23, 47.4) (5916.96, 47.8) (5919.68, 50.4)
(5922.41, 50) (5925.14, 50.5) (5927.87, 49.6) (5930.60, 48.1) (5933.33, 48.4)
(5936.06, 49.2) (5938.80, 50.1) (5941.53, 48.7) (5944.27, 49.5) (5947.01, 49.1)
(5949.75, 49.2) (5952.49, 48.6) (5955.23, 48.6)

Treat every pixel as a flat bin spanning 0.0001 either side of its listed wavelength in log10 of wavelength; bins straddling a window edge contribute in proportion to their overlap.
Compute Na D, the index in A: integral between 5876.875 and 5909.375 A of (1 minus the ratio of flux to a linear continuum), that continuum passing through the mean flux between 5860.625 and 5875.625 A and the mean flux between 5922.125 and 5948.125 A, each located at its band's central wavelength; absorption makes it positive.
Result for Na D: 5.4 A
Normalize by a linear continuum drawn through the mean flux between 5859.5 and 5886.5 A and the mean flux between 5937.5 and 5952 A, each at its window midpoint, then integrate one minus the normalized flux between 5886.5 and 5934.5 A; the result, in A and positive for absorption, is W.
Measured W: 5.0 A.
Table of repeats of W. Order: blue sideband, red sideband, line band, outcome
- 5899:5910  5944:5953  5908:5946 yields -0.5 A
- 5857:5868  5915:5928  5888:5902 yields 4.6 A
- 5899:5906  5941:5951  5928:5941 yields -0.1 A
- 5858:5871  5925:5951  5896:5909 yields 1.1 A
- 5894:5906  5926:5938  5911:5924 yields -1.1 A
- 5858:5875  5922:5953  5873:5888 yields 0.4 A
